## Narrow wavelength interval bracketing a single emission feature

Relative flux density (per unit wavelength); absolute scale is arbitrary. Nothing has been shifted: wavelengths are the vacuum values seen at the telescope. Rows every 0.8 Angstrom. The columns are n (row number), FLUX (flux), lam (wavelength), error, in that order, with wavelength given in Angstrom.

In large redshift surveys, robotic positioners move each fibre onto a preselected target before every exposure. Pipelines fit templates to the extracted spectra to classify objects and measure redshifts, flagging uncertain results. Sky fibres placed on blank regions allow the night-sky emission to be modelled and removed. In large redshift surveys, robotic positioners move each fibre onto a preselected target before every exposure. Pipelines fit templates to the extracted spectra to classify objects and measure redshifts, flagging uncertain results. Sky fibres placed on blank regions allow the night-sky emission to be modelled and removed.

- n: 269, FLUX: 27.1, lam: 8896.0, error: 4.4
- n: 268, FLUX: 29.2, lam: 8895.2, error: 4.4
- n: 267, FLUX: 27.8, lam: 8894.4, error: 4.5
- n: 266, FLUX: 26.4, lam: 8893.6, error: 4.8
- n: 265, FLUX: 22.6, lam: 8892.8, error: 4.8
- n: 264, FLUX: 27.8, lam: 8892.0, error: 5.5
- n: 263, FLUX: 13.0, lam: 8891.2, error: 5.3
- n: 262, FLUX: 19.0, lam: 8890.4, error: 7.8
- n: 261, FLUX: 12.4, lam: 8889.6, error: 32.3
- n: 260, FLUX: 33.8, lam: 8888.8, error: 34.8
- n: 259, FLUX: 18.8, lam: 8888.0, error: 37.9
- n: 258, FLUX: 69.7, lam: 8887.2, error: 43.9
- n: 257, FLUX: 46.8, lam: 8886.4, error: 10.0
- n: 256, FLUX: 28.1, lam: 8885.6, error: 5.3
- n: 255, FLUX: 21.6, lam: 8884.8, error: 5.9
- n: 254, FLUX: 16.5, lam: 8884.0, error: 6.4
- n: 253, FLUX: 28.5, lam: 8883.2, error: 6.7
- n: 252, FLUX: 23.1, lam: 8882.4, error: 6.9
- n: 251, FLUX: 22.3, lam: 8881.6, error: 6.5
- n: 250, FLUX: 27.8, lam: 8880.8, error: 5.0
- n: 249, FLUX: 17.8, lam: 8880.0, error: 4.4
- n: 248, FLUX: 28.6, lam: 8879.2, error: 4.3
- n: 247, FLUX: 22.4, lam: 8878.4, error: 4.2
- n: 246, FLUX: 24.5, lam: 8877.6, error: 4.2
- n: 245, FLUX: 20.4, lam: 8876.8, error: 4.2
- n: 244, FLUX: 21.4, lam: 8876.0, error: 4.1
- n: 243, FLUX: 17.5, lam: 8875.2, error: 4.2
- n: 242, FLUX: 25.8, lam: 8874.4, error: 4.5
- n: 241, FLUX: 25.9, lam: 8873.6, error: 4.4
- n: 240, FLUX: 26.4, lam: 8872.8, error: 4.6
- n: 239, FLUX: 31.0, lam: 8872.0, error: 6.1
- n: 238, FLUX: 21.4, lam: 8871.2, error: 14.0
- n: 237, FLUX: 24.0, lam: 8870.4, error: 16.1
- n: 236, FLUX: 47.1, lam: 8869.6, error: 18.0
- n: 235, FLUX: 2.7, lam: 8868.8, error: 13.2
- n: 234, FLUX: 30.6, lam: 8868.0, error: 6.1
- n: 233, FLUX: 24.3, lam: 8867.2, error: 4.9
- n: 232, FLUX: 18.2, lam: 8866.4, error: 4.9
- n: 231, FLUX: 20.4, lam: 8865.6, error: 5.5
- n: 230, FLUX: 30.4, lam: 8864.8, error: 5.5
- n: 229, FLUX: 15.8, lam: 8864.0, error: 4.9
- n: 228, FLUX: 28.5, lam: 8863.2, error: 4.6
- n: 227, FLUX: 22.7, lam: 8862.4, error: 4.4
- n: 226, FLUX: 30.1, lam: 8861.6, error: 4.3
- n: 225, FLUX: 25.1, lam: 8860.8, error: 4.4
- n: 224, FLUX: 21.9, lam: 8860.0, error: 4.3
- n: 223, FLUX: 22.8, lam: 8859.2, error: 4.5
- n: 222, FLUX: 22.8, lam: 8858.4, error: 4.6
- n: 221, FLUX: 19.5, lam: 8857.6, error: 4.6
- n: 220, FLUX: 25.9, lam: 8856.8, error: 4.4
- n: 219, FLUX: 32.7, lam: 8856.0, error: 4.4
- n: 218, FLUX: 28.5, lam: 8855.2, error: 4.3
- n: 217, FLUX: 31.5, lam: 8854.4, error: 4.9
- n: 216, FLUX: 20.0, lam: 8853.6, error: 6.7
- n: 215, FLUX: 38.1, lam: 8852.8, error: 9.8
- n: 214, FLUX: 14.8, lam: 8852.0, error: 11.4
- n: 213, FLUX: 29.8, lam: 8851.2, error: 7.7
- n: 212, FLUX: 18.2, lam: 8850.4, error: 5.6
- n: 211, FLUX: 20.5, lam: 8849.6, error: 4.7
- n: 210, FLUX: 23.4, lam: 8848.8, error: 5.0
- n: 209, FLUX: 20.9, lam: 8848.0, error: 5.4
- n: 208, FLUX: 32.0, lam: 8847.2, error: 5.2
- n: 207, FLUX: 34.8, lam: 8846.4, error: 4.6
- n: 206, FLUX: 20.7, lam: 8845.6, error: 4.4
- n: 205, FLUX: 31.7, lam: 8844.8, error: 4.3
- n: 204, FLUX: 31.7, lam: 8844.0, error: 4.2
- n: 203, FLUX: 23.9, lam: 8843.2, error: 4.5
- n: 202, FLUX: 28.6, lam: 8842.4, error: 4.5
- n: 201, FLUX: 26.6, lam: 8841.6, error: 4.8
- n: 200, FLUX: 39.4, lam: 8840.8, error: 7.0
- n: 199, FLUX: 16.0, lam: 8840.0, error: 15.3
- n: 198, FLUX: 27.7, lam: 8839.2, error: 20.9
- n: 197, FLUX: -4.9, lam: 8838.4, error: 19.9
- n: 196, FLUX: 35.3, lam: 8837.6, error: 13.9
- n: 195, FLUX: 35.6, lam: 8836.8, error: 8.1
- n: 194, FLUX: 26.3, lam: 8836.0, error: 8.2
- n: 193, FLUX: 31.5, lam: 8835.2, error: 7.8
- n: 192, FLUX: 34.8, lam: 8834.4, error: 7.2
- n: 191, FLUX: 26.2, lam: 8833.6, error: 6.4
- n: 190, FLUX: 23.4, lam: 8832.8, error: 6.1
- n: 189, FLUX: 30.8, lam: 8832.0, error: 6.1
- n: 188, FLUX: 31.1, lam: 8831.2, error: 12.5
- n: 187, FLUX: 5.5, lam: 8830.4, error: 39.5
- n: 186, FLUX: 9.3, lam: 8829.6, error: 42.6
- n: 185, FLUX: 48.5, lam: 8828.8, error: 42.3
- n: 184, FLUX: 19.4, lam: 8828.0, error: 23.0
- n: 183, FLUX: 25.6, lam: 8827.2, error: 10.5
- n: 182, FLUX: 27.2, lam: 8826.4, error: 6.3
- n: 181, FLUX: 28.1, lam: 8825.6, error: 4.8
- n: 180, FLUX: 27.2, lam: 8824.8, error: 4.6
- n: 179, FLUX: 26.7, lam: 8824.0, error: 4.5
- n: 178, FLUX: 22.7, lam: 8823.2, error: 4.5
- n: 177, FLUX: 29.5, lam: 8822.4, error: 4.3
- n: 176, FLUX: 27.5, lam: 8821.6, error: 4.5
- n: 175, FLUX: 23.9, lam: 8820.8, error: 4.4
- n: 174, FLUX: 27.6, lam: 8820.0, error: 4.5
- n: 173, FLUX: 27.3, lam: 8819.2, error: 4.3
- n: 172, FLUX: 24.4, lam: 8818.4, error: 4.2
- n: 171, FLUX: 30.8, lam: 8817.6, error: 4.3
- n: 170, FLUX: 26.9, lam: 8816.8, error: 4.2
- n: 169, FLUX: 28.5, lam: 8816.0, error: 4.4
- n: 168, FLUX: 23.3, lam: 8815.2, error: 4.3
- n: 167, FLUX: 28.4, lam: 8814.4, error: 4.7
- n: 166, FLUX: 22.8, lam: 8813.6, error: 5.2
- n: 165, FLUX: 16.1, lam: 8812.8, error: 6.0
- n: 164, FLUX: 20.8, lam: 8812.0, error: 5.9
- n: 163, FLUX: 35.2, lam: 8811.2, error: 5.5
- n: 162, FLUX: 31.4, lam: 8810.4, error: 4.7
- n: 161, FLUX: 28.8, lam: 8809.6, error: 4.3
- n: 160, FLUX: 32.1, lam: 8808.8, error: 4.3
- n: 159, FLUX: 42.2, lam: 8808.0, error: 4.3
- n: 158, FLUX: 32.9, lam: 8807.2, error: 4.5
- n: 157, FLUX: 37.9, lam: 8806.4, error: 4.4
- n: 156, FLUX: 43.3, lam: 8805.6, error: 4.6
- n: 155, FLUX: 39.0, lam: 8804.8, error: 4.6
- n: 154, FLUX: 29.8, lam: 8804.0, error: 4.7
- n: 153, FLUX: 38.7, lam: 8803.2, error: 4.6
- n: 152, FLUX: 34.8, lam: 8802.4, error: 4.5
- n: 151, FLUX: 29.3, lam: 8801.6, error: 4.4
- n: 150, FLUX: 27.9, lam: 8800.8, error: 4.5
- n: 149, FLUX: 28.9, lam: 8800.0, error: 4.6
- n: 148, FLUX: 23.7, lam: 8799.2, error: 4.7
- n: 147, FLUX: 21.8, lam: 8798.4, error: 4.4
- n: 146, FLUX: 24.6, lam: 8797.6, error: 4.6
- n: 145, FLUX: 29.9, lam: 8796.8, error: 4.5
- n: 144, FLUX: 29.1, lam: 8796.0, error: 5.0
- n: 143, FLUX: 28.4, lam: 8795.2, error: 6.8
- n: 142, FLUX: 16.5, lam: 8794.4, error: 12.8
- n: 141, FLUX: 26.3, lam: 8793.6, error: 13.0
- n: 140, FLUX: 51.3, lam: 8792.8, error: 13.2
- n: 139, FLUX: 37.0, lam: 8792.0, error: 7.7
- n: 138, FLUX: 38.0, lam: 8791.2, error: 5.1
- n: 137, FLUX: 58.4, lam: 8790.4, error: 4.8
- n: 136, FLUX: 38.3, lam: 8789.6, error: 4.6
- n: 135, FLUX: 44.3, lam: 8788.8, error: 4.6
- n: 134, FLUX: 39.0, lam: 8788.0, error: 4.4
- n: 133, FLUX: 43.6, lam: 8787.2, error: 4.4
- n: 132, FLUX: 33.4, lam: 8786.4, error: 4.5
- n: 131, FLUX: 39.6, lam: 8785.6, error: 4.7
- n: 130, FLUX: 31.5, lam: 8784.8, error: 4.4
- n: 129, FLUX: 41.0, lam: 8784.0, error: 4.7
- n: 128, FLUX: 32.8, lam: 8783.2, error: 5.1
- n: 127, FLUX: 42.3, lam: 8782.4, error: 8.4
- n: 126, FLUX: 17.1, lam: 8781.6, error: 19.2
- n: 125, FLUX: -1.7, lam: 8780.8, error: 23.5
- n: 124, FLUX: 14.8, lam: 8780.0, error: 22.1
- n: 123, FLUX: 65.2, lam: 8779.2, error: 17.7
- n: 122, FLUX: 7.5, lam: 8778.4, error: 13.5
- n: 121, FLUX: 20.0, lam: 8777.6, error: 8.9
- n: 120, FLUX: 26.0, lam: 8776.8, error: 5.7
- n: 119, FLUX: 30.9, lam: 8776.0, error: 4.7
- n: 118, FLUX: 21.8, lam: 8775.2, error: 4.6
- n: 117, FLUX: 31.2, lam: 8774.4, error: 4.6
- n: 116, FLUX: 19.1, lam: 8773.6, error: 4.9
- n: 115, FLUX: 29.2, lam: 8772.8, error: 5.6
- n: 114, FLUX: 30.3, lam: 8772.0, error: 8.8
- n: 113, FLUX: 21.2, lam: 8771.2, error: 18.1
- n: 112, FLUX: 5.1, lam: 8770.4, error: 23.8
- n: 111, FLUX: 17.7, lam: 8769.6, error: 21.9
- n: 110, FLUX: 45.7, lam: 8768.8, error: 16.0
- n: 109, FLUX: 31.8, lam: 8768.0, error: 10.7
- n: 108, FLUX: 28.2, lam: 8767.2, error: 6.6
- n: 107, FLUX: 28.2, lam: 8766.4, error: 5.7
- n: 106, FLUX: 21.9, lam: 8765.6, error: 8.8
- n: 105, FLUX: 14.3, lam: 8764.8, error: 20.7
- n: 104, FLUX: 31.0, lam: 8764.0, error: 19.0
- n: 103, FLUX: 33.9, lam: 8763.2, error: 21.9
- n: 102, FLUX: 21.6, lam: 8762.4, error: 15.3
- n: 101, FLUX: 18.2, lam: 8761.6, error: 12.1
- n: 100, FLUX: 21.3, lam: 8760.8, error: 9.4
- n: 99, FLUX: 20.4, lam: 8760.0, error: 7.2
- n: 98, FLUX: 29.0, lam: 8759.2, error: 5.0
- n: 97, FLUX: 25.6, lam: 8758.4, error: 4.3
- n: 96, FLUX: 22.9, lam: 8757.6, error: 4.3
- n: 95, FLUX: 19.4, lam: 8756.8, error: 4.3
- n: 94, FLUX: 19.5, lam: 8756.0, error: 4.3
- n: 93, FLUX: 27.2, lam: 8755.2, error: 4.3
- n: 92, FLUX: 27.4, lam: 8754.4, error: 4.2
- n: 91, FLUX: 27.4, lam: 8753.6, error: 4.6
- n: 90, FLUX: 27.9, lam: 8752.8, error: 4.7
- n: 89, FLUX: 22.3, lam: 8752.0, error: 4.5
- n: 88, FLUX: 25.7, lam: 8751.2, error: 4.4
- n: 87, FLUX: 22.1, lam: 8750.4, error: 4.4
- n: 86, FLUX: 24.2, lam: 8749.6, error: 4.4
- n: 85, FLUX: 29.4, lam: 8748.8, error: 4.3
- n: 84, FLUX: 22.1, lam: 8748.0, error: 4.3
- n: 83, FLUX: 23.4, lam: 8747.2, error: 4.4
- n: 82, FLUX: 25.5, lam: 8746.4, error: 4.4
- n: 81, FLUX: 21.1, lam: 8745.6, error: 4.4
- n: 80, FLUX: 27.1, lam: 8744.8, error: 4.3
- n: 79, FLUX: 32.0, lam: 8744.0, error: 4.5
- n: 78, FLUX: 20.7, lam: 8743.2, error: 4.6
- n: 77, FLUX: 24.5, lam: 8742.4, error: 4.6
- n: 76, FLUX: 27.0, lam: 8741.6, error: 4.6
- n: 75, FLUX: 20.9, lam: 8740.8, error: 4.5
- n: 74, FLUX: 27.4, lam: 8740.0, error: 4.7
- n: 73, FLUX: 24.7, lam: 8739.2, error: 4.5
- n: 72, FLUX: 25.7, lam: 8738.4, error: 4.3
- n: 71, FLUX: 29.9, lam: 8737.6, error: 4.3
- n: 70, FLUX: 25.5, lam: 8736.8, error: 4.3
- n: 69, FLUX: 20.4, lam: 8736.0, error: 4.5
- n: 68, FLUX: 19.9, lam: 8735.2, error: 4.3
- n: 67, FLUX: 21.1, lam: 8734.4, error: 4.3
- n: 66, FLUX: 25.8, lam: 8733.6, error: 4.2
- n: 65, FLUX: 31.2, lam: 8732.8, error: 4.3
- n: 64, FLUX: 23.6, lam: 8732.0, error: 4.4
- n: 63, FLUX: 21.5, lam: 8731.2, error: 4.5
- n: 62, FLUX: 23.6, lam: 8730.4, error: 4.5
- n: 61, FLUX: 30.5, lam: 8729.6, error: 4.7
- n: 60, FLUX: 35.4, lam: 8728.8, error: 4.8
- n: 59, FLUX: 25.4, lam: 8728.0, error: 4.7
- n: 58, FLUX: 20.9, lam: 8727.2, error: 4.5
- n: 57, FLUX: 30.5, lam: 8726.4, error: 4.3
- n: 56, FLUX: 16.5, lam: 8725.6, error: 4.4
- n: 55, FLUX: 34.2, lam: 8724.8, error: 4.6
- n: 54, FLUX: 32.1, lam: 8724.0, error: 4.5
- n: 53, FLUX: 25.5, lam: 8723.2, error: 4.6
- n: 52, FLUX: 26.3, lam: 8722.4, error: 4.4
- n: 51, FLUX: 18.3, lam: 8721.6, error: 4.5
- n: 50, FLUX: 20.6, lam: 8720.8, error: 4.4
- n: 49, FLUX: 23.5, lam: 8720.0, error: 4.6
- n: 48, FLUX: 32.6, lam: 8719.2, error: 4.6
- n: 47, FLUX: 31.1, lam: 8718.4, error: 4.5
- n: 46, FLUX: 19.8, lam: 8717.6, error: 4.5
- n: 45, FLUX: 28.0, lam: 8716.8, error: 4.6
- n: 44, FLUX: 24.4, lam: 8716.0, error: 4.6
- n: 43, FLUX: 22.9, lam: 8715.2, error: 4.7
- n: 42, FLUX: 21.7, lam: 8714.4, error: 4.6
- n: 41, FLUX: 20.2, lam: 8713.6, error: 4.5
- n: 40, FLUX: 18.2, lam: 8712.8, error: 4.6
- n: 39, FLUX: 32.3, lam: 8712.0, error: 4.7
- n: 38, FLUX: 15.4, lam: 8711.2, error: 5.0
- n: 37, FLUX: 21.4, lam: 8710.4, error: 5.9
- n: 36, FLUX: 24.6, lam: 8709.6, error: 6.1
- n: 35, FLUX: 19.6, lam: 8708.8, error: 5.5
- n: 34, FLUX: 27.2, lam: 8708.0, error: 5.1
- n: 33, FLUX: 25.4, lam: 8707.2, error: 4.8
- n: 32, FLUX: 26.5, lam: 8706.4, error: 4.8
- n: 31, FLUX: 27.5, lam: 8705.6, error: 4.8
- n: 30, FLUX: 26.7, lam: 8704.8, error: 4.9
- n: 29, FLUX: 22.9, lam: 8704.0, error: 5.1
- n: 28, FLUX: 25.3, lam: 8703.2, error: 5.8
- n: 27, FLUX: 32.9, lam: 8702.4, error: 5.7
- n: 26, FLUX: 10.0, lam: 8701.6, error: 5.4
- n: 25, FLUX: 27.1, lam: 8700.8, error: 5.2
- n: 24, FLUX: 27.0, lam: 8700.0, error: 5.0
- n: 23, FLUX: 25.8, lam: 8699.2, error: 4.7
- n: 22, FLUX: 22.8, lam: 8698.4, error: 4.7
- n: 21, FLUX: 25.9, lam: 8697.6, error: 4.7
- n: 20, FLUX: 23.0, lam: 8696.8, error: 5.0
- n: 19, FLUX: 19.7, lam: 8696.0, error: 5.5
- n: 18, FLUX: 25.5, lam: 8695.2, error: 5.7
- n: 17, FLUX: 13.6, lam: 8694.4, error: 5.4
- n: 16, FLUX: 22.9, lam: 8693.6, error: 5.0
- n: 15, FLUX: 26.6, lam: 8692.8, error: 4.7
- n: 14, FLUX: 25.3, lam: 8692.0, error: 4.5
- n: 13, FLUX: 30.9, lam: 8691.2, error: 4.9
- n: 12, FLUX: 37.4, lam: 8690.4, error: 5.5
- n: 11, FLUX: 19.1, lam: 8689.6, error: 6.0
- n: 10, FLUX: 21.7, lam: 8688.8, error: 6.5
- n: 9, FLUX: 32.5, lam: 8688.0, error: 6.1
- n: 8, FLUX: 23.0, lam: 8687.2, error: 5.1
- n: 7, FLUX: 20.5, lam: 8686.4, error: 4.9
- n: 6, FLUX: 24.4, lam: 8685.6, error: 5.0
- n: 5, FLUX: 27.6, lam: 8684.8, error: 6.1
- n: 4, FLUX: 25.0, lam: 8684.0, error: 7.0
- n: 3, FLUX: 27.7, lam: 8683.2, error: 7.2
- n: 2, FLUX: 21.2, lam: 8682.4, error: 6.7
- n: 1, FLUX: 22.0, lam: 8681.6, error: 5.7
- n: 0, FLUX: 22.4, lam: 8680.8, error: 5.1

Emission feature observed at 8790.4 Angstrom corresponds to [S II]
